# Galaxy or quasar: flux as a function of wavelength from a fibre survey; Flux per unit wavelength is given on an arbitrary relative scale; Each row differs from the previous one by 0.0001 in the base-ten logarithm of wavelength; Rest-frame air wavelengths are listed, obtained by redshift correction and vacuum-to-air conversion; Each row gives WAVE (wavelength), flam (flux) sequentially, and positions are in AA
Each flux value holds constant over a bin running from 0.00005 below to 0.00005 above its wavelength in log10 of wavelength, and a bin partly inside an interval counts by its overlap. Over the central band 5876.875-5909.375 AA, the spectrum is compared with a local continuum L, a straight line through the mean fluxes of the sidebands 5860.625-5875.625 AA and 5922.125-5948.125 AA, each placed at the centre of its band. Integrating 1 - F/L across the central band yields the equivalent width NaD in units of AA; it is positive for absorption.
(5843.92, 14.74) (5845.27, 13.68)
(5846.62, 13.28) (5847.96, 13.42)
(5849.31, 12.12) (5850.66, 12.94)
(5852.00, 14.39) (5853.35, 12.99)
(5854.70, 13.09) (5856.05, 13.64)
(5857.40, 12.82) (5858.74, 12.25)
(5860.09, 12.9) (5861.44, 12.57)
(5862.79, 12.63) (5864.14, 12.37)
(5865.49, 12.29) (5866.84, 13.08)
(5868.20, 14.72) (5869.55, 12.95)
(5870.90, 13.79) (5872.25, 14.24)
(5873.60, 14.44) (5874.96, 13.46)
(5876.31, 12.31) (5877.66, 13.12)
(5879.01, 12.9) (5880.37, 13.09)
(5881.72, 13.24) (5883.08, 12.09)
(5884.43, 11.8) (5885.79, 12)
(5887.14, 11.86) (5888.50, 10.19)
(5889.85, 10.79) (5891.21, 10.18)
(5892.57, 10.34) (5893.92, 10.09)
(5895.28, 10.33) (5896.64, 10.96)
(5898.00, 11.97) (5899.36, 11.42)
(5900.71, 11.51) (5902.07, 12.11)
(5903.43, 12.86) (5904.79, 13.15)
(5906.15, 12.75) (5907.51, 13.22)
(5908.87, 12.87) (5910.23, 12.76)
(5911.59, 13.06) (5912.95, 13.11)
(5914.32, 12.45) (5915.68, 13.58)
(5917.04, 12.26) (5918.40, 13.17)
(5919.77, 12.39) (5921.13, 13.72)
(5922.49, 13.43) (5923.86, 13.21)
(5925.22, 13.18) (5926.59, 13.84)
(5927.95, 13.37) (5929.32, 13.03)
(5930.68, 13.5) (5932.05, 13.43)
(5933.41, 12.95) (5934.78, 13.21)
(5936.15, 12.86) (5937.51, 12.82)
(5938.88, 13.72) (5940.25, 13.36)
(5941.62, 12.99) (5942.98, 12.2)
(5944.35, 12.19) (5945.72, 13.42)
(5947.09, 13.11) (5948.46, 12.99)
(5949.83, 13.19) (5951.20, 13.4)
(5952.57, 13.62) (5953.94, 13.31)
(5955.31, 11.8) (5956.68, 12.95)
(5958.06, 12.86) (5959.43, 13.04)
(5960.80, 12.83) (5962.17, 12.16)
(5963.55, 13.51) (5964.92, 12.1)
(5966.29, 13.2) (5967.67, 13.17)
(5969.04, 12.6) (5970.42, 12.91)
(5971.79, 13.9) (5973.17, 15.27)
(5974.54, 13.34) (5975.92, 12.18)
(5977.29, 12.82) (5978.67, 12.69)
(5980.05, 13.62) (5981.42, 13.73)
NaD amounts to 3.4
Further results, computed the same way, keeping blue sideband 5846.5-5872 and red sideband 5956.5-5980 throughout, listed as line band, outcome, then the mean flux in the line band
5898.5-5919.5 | 0.6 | 12.7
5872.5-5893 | 1.4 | 12.2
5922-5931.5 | -0.2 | 13.4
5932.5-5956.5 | 0.1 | 13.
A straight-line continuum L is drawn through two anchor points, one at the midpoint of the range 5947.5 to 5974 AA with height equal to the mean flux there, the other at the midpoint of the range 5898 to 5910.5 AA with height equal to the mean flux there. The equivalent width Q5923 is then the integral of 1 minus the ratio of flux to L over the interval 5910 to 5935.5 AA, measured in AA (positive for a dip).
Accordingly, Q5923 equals -0.9 AA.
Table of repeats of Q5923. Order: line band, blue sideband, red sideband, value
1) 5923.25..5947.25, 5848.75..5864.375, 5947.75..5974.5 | -0.14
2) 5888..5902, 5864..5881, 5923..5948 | 2.54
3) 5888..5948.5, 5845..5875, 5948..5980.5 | 2.68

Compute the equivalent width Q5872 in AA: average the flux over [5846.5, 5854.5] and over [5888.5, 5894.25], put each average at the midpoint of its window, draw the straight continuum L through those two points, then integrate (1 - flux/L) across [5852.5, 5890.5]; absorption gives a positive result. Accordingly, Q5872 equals -3.5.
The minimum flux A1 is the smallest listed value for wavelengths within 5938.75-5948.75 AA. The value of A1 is 12.19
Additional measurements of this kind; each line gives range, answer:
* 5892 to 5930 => 10.09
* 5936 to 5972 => 11.8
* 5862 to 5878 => 12.29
